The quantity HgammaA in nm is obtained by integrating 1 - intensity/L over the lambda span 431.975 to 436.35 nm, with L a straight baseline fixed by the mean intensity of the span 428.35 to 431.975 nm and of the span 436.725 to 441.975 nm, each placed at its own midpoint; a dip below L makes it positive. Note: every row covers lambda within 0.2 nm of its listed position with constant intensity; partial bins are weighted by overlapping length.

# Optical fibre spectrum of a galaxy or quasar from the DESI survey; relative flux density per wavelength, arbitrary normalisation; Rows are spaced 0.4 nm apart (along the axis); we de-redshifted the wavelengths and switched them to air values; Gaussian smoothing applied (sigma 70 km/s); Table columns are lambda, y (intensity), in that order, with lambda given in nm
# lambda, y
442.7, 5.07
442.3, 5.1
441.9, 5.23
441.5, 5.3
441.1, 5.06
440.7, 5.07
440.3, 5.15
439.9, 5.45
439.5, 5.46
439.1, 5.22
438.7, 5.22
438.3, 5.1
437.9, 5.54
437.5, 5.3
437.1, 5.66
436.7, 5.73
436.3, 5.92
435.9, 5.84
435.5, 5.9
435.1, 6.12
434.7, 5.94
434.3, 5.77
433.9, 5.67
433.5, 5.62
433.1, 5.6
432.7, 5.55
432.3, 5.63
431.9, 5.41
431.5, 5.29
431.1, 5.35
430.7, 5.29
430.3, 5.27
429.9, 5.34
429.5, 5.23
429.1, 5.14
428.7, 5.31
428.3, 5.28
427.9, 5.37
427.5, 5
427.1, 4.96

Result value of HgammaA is -0.386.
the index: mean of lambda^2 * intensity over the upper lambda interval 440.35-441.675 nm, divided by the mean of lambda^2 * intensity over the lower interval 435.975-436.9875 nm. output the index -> 0.9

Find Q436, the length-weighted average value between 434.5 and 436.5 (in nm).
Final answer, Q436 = 5.94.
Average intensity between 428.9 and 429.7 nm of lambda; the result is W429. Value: 5.19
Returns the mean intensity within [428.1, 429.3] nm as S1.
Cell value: 5.24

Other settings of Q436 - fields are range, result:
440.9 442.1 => 5.2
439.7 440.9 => 5.22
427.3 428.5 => 5.22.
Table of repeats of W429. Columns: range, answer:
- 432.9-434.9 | 5.72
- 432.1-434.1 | 5.61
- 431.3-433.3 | 5.5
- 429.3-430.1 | 5.29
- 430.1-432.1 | 5.32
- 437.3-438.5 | 5.31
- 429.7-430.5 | 5.3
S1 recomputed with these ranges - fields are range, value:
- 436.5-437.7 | 5.56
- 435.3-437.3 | 5.81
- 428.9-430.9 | 5.25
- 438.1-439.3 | 5.18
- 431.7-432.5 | 5.52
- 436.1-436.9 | 5.83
